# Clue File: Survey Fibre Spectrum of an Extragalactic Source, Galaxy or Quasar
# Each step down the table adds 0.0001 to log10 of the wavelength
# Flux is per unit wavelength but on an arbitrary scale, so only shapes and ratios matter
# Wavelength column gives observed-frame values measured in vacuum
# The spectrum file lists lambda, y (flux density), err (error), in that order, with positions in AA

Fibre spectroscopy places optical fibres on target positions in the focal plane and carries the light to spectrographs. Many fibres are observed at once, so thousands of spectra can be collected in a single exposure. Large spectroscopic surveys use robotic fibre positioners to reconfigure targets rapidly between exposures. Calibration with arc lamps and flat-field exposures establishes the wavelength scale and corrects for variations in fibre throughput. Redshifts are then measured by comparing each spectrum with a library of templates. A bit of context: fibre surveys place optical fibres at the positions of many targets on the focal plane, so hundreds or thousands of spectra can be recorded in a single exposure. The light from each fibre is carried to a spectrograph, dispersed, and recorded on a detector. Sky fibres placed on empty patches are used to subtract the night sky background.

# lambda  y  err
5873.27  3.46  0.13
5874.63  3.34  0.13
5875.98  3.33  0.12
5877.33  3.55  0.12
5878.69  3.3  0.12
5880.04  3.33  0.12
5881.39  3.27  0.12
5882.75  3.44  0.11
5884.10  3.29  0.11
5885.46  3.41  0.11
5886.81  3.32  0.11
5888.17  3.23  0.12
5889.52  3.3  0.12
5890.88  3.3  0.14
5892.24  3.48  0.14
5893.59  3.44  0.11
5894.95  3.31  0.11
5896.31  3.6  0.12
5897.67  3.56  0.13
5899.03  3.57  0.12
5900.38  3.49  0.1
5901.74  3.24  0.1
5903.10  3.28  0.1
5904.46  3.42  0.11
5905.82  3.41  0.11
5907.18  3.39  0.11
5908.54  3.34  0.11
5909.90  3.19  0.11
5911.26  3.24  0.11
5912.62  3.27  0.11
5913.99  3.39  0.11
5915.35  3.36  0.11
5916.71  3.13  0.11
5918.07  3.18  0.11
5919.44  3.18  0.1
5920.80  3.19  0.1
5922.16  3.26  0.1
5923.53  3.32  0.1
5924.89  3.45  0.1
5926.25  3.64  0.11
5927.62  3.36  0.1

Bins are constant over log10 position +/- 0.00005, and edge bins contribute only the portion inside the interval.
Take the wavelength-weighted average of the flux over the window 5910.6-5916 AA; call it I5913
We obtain 3.31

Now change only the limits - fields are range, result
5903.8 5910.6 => 3.35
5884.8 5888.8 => 3.32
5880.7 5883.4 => 3.35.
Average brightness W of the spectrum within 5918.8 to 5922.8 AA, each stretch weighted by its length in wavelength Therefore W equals 3.22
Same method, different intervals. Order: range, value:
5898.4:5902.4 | 3.44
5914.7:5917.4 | 3.25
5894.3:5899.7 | 3.51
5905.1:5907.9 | 3.4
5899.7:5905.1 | 3.36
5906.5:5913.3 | 3.29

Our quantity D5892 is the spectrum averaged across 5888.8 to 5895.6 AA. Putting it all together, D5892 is 3.37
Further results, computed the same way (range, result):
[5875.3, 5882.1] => 3.36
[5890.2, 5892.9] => 3.38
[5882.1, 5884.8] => 3.36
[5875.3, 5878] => 3.45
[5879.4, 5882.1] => 3.3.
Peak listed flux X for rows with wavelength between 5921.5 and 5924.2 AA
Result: 3.32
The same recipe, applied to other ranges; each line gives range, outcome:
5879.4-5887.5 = 3.44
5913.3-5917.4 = 3.39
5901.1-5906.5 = 3.42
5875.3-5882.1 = 3.55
